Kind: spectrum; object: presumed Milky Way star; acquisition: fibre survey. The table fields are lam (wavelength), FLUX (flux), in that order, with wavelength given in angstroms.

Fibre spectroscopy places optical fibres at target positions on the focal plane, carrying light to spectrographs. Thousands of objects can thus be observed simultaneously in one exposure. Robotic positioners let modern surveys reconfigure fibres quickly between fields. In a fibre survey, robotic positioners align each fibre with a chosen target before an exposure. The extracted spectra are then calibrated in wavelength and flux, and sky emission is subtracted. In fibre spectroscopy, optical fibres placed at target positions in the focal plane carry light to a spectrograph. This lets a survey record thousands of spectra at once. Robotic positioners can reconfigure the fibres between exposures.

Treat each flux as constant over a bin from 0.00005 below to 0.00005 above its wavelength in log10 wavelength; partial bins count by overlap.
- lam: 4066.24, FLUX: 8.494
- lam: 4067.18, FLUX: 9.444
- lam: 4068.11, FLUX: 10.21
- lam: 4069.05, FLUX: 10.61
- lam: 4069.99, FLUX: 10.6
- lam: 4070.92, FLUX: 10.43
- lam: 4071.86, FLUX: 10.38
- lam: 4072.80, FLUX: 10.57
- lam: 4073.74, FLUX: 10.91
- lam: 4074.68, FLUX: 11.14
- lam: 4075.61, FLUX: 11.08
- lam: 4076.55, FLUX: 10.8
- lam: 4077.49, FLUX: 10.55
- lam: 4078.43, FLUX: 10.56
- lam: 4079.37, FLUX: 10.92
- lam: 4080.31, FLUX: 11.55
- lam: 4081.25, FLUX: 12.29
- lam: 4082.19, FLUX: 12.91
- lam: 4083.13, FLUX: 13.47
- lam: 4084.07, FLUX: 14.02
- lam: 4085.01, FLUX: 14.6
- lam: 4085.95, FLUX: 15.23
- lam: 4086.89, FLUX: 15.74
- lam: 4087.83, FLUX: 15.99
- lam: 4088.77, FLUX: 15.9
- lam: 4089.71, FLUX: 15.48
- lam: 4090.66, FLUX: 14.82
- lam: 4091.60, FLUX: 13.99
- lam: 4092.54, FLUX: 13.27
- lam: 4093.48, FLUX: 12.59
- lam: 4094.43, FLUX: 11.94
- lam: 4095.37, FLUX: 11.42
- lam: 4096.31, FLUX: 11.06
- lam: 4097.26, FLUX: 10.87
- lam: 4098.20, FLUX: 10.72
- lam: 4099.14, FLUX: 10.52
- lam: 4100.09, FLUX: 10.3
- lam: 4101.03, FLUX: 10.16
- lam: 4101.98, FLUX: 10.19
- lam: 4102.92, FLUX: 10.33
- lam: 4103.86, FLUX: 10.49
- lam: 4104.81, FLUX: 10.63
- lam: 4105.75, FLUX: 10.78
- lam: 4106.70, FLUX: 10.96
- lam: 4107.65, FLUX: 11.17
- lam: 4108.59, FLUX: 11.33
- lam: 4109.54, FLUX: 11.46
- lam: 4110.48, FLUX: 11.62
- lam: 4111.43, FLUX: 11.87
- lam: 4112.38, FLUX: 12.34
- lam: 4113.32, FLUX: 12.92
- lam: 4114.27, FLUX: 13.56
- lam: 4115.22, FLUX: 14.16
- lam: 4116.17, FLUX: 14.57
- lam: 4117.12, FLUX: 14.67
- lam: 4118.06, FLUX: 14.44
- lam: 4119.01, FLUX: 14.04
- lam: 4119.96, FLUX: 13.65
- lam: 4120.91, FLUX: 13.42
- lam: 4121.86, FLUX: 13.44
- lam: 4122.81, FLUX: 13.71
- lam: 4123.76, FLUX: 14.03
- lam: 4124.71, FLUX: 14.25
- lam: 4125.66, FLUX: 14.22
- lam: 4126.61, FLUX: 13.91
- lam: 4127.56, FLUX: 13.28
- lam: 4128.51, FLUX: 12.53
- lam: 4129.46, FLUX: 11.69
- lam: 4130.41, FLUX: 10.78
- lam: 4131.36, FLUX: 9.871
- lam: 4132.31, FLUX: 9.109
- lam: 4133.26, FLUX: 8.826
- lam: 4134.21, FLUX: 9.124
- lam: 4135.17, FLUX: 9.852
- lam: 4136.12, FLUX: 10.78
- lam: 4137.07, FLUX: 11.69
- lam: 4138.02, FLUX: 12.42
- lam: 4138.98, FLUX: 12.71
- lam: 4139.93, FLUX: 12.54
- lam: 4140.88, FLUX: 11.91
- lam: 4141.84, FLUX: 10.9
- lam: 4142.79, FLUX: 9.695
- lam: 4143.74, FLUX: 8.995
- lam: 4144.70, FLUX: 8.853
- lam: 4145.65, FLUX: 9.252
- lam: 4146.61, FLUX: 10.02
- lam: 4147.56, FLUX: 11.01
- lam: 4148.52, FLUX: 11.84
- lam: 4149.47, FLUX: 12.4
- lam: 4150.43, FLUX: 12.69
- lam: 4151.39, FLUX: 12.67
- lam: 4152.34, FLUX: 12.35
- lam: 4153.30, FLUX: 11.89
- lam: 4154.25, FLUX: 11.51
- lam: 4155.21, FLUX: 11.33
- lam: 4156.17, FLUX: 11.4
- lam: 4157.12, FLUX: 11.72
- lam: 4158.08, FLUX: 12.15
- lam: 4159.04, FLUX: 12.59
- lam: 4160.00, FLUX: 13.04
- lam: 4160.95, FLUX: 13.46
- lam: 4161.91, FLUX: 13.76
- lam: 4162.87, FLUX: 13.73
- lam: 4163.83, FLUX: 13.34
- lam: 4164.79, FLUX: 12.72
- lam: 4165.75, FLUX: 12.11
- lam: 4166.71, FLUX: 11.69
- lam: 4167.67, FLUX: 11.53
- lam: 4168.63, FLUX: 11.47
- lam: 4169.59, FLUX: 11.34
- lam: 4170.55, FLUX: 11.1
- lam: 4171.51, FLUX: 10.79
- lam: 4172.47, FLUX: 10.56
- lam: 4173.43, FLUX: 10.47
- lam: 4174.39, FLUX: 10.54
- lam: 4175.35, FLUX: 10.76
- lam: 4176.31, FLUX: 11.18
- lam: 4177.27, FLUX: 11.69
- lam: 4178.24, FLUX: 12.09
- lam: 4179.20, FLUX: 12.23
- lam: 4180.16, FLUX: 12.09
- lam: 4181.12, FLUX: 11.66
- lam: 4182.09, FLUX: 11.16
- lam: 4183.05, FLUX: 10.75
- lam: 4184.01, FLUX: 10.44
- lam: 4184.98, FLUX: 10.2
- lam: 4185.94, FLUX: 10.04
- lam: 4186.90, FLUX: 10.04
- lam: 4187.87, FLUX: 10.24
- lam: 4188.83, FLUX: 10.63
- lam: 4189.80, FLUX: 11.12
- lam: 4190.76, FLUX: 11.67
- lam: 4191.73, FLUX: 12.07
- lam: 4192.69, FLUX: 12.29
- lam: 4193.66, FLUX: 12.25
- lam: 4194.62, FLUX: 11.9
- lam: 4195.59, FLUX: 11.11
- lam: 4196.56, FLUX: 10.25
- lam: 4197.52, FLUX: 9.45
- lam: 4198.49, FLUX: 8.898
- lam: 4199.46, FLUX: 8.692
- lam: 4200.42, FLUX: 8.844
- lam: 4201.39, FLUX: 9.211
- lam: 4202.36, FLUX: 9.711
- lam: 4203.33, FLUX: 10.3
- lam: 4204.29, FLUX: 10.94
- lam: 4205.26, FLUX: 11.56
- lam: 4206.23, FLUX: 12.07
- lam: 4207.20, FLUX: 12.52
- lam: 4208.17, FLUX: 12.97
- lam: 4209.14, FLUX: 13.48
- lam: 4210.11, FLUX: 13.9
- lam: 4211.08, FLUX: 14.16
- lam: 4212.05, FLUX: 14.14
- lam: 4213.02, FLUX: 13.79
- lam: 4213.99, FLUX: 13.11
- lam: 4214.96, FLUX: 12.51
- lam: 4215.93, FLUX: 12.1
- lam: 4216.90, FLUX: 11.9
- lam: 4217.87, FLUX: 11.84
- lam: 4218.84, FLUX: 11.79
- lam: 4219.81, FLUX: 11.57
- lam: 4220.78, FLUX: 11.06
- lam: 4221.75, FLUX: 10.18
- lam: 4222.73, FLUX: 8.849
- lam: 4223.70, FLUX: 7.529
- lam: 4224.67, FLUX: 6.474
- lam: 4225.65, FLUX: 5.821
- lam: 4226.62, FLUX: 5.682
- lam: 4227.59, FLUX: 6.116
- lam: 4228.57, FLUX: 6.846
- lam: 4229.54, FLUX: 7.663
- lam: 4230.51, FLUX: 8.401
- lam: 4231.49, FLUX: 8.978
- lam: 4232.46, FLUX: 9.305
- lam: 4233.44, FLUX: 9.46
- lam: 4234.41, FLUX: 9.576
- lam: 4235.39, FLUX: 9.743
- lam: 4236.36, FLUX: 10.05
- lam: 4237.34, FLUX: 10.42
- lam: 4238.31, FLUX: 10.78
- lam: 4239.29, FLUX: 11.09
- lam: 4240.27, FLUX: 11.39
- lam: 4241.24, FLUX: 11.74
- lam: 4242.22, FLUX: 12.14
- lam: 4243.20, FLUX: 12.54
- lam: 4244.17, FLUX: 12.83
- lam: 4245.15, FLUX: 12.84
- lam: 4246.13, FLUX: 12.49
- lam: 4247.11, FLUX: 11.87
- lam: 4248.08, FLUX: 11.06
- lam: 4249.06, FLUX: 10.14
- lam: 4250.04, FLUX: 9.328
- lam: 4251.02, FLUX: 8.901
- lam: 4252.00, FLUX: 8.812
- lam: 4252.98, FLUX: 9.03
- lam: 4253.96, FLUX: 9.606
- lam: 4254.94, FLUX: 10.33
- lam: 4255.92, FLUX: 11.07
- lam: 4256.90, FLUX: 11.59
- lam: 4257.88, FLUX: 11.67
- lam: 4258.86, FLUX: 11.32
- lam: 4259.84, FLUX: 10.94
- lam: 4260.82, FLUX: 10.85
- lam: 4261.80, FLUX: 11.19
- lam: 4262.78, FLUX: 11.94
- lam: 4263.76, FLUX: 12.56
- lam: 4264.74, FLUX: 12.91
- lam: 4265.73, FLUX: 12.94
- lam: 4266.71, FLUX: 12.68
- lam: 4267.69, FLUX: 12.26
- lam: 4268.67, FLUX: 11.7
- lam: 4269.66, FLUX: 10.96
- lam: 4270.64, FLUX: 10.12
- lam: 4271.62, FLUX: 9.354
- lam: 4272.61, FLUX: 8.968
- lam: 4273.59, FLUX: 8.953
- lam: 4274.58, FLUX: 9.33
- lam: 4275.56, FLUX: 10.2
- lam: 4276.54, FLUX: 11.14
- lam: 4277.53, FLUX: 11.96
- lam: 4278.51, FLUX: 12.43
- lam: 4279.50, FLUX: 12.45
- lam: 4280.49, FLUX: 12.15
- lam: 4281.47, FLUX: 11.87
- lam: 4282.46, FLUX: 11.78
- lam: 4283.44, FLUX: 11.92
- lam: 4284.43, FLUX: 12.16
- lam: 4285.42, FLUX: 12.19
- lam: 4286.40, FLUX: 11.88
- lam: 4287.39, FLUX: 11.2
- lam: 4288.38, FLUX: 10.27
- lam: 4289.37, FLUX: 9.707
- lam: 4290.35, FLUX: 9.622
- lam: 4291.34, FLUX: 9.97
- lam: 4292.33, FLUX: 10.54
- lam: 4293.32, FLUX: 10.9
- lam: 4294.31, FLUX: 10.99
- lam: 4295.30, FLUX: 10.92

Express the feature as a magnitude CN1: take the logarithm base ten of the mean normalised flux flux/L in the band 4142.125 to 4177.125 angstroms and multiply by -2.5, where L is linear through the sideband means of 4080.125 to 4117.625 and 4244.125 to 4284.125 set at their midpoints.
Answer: 0.04 mag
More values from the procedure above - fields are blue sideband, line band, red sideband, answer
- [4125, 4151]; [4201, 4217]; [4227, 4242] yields -0.234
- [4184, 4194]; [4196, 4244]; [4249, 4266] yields 0.048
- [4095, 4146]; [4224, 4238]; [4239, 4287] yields 0.352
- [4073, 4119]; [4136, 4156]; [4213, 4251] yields 0.023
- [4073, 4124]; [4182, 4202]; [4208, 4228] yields 0.072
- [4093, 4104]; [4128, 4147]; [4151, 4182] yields 0.087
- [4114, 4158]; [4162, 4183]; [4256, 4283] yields 0.015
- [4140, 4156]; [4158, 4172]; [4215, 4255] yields -0.133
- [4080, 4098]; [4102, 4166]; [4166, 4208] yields 0.028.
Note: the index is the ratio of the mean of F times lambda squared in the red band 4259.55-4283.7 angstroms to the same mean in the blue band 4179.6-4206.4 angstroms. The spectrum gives 1.10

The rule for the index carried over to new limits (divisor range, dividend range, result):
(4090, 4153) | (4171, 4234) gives 0.93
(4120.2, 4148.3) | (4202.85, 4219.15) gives 1.13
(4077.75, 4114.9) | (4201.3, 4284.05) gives 0.95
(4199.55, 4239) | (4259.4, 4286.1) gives 1.13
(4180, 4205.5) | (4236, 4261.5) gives 1.06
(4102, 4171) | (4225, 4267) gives 0.91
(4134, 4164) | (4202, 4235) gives 0.93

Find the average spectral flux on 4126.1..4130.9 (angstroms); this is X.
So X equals 12.5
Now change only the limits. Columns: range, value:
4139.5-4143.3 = 11.2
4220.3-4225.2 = 8.78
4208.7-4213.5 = 13.9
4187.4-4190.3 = 10.7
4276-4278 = 11.5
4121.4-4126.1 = 13.9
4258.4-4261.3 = 11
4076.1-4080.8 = 10.9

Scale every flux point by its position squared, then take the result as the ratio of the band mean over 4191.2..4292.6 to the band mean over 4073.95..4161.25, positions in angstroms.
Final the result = 0.95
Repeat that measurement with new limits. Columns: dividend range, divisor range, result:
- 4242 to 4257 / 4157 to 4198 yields 0.98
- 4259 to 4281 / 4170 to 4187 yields 1.07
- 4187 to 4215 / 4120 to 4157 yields 1.02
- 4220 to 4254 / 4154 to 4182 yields 0.85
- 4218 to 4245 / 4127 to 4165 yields 0.87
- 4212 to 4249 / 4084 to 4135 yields 0.88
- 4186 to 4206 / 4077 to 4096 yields 0.83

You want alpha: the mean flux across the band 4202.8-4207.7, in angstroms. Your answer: 11.5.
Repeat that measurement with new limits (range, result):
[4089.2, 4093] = 14.4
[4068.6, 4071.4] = 10.6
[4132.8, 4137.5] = 10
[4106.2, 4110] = 11.2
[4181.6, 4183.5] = 10.9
